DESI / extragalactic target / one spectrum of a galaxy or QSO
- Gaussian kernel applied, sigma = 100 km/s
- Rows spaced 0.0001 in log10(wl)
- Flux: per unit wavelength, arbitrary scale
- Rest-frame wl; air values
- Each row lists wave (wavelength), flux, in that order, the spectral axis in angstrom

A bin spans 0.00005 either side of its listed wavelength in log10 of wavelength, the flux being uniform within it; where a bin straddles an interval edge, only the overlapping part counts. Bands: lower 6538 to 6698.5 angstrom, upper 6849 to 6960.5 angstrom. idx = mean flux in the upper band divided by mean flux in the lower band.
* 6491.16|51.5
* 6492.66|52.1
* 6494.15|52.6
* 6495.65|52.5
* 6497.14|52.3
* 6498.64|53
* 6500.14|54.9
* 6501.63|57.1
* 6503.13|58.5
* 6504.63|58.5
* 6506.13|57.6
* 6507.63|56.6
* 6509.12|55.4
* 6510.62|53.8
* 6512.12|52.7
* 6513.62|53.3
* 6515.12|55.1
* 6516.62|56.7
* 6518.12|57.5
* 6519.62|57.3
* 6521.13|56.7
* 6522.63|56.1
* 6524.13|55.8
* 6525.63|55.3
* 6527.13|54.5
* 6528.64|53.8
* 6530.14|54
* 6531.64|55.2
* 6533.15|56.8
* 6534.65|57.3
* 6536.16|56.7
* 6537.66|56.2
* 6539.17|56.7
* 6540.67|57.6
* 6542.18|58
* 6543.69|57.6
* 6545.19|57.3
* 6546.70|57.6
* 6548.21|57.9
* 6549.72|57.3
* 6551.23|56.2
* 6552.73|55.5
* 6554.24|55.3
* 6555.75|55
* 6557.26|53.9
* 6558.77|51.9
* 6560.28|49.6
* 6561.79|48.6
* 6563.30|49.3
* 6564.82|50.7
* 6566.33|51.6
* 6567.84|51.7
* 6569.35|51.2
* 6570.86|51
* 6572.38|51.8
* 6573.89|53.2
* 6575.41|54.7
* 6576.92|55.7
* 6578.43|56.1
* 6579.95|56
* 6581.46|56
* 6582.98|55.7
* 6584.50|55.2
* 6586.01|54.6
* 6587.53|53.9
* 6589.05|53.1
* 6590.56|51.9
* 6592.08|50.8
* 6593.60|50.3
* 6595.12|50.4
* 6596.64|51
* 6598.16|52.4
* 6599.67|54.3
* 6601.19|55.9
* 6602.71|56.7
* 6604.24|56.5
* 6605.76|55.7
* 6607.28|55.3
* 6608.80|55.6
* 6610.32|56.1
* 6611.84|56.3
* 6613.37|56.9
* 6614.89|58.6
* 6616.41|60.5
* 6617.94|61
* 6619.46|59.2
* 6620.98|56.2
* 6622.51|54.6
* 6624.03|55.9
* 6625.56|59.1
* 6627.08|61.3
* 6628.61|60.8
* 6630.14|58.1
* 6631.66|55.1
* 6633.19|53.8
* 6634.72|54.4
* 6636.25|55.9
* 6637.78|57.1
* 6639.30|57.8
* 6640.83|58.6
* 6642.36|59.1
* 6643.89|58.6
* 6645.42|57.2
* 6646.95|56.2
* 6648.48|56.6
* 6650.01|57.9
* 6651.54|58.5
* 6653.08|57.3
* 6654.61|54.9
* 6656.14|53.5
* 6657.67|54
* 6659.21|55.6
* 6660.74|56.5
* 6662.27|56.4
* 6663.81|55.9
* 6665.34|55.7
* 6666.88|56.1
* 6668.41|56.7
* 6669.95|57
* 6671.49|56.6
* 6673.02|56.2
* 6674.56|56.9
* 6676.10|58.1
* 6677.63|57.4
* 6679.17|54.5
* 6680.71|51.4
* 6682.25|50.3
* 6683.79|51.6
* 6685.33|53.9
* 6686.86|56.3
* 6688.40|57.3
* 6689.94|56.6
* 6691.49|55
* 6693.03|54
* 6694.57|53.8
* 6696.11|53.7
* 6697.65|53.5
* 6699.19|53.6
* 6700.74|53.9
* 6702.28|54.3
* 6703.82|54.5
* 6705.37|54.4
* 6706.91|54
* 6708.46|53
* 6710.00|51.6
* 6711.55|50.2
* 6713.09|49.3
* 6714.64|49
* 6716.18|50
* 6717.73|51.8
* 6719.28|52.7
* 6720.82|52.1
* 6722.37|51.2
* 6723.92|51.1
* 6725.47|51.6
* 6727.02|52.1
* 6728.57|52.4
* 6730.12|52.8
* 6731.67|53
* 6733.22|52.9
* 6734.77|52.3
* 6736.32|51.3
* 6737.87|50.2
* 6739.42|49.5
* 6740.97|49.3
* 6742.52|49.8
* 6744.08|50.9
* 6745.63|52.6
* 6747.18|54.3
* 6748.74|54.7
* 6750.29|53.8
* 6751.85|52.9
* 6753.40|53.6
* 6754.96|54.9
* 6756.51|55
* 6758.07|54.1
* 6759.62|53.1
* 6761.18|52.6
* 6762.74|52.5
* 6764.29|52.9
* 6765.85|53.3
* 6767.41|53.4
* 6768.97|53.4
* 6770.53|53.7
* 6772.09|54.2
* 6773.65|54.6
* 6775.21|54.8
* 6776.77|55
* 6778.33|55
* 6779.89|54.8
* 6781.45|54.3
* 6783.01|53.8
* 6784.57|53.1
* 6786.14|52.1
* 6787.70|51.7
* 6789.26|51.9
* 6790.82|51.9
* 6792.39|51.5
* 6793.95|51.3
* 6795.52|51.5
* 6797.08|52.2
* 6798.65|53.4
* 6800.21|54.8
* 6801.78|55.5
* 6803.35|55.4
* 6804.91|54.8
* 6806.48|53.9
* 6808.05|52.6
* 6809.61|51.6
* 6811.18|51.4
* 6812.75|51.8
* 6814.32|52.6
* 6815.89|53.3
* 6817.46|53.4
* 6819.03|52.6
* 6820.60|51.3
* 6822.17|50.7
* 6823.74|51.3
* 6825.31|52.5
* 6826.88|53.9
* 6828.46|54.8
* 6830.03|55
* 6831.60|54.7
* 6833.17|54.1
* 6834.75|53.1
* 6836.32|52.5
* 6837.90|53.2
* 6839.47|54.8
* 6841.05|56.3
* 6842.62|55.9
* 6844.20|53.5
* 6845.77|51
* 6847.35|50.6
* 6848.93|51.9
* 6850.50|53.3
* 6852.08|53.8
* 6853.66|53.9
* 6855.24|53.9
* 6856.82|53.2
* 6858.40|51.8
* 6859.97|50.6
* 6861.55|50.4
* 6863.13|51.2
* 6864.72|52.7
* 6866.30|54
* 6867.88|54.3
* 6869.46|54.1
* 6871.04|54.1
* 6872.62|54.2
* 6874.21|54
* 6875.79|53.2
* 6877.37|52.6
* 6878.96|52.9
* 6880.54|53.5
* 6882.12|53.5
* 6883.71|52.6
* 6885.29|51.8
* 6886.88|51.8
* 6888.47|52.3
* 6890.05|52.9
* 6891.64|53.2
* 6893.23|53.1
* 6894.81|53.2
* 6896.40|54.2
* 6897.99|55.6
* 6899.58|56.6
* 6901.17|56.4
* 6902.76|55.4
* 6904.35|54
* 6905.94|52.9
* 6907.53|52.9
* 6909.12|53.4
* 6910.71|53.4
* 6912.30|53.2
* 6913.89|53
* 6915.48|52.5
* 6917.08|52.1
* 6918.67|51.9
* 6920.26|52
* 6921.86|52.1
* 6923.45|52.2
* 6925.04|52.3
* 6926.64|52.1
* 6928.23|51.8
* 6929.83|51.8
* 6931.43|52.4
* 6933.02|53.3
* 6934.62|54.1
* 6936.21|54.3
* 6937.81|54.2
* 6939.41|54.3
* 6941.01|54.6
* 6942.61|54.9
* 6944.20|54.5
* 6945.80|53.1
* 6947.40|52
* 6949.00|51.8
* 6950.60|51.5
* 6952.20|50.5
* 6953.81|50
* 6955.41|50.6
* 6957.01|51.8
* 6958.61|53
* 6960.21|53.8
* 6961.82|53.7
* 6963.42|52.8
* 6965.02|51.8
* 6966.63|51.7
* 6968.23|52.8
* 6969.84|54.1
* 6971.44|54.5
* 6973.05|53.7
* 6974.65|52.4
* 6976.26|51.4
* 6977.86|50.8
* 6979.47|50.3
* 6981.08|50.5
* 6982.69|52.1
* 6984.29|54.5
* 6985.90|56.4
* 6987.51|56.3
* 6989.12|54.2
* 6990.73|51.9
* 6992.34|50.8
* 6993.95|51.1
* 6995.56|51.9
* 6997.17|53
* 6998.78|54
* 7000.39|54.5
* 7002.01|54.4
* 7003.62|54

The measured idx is 1.0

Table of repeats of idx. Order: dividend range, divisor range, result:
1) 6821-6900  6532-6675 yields 0.96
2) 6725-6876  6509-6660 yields 0.96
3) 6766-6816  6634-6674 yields 0.94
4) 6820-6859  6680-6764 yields 1.01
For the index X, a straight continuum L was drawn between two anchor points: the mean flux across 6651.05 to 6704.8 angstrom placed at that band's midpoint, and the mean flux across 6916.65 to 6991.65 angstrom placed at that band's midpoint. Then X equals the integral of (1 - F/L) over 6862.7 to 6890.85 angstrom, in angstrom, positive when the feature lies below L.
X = 0.2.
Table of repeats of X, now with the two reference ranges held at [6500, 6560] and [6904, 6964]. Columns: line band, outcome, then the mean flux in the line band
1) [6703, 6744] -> 2.1 angstrom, 51.6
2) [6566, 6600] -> 1.5 angstrom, 53.2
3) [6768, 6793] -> 0.2 angstrom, 53.5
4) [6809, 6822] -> 0.4 angstrom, 52.2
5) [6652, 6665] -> -0.1 angstrom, 55.6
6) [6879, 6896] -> 0.1 angstrom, 52.8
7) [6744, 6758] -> 0.1 angstrom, 53.8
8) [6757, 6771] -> 0.2 angstrom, 53.2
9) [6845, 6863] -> 0.4 angstrom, 52.2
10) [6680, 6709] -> 0.4 angstrom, 54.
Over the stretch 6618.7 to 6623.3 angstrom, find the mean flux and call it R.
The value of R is 56.7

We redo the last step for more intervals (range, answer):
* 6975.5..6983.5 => 51.1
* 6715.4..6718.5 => 50.9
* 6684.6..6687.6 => 55.3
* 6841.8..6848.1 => 52.8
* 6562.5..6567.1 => 50.5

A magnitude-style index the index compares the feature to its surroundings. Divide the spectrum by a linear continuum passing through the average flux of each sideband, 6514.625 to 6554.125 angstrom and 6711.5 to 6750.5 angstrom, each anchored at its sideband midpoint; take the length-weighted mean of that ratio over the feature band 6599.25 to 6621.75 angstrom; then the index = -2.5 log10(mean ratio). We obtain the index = -0.05 mag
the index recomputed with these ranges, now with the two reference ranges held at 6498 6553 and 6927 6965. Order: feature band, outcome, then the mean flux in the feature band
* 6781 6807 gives 0.019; 53.1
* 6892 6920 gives -0.012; 53.7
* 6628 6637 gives -0.018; 56.2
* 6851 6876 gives 0.008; 53.1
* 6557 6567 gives 0.108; 50.6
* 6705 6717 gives 0.068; 51.4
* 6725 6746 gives 0.062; 51.5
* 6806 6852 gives 0.014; 53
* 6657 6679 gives -0.025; 56.3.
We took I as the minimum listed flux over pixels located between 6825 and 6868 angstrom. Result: 50.4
